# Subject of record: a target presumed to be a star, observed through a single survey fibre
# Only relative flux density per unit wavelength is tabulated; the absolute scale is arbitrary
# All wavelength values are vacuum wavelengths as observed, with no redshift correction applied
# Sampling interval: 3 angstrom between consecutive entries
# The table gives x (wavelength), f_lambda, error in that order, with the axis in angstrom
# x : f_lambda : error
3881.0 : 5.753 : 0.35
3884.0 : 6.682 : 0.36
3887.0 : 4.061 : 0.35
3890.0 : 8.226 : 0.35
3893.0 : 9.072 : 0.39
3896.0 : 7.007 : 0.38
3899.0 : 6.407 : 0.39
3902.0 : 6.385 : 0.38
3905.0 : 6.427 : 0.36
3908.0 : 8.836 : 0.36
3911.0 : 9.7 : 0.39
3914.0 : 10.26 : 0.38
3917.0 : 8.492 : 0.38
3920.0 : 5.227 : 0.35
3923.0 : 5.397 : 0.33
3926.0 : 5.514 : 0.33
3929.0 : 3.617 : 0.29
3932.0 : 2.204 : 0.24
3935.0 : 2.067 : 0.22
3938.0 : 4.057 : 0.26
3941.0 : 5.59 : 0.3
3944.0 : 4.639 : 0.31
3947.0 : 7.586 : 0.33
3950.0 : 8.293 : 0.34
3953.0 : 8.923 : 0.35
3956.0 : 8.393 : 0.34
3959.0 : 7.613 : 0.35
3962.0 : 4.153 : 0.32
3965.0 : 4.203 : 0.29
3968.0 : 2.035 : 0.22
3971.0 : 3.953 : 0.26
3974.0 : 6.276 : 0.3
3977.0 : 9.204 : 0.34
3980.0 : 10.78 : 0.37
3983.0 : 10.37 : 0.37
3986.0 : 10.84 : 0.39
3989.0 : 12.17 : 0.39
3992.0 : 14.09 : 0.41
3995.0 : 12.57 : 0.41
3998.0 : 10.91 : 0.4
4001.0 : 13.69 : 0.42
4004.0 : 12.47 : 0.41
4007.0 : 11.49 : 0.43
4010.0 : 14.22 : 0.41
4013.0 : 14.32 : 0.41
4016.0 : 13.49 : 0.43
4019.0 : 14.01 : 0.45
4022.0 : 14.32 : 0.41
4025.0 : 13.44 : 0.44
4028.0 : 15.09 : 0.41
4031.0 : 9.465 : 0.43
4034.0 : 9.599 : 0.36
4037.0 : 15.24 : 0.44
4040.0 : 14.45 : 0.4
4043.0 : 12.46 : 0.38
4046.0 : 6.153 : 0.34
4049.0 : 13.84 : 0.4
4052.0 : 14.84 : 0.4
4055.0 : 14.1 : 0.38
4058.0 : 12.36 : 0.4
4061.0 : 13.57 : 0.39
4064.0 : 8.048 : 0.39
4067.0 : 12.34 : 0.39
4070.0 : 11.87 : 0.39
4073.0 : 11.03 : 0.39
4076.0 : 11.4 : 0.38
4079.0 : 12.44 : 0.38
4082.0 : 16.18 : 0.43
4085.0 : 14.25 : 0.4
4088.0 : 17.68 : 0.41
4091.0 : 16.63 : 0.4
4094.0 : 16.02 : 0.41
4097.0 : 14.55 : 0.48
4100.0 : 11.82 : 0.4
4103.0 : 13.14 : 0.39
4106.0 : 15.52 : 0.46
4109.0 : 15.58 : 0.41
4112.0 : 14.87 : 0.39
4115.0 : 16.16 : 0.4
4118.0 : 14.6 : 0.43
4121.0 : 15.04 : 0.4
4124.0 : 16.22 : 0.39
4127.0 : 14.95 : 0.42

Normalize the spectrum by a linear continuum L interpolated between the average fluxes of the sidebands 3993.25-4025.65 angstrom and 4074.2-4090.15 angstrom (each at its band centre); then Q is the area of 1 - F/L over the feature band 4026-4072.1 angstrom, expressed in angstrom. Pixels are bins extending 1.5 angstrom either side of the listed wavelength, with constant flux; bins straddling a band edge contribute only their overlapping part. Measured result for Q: 5.39 angstrom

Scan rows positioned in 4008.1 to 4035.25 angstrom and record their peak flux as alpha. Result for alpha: 15.09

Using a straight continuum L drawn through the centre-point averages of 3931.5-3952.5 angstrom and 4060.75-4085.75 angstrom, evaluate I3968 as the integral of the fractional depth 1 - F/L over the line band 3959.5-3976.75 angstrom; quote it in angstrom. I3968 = 5.08 angstrom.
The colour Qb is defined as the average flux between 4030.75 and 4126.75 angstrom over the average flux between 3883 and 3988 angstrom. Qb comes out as 2.0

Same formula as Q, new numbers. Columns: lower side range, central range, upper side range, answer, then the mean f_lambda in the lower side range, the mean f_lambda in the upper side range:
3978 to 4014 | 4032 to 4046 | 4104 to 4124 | 1.34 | 12.3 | 15.3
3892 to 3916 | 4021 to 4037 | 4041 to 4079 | -2.13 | 8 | 11.9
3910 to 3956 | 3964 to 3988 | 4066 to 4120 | 3.07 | 6.14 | 14.3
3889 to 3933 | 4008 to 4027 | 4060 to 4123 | -4.94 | 6.89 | 14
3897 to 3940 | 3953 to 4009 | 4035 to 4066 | 0.17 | 6.05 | 12.5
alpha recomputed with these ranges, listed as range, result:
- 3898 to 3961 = 10.26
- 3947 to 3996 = 14.09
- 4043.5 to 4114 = 17.68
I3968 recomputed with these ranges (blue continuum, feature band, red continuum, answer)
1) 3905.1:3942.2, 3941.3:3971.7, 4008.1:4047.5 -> 7.37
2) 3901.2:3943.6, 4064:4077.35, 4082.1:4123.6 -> 2.21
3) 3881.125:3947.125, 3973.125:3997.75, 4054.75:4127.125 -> -3.98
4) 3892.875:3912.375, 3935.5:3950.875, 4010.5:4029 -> 6.55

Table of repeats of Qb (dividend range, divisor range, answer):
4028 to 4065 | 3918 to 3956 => 2.25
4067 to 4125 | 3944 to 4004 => 1.65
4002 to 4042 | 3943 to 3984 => 1.92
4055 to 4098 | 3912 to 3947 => 2.51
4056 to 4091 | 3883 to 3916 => 1.72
